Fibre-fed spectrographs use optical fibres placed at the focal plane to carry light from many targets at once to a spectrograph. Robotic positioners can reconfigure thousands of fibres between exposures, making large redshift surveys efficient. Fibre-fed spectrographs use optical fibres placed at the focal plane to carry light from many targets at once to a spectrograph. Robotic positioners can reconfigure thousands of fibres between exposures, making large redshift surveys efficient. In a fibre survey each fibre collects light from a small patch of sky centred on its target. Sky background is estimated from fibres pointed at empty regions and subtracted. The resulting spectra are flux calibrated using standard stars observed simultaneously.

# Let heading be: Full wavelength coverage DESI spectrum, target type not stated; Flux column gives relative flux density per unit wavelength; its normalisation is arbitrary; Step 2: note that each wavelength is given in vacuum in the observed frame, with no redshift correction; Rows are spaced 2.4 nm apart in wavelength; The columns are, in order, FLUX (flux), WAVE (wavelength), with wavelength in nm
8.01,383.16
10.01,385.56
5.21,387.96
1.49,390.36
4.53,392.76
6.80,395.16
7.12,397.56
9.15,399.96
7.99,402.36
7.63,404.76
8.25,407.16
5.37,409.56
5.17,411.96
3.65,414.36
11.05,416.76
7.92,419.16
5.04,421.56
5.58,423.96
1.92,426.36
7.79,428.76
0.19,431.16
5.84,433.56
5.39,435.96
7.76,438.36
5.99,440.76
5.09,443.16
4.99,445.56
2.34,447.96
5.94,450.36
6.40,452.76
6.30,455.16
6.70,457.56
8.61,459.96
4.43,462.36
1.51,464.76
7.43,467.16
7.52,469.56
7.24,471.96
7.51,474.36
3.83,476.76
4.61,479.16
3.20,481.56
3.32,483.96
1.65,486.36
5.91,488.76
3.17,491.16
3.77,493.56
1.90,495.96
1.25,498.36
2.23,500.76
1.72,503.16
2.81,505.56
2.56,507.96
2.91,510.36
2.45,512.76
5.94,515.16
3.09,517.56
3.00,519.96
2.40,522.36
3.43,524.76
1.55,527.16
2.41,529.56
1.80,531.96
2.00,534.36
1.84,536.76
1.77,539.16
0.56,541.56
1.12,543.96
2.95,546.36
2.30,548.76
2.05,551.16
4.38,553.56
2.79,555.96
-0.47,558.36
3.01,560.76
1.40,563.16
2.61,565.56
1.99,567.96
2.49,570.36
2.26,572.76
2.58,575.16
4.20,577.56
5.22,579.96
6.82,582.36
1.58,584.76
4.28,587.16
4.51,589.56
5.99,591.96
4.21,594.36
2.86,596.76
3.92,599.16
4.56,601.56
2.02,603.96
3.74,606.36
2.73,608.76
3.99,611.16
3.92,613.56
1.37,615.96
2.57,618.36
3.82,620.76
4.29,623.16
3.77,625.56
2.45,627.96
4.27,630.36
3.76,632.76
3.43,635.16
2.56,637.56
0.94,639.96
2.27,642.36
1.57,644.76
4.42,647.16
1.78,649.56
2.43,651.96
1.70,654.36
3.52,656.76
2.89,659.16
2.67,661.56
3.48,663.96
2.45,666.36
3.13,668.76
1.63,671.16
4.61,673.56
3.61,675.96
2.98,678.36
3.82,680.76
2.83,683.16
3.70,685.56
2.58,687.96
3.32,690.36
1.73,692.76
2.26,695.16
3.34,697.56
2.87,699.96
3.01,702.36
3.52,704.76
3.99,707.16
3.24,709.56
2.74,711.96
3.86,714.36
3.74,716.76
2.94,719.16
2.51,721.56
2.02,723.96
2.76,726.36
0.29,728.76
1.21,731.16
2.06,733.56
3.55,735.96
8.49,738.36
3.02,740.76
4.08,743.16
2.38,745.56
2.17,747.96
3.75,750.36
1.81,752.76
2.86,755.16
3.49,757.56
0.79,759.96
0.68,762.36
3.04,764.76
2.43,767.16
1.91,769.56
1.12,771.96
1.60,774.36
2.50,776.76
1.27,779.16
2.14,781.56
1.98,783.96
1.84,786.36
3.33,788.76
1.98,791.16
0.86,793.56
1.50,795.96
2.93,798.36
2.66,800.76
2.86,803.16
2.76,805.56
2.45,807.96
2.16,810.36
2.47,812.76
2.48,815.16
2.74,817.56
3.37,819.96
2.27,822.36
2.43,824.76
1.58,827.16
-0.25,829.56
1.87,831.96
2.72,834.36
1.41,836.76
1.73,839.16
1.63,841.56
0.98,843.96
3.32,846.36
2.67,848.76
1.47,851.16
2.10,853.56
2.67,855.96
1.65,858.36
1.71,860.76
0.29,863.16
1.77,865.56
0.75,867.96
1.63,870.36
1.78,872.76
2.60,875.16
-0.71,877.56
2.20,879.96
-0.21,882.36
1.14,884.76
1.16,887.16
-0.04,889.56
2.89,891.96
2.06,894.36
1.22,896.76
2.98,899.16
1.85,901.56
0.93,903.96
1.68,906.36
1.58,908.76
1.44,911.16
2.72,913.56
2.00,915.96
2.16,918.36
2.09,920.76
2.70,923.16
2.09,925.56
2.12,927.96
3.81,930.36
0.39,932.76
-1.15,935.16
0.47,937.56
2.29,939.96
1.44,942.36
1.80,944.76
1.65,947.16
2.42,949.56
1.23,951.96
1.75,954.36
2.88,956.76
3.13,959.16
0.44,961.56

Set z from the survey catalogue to 0.98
